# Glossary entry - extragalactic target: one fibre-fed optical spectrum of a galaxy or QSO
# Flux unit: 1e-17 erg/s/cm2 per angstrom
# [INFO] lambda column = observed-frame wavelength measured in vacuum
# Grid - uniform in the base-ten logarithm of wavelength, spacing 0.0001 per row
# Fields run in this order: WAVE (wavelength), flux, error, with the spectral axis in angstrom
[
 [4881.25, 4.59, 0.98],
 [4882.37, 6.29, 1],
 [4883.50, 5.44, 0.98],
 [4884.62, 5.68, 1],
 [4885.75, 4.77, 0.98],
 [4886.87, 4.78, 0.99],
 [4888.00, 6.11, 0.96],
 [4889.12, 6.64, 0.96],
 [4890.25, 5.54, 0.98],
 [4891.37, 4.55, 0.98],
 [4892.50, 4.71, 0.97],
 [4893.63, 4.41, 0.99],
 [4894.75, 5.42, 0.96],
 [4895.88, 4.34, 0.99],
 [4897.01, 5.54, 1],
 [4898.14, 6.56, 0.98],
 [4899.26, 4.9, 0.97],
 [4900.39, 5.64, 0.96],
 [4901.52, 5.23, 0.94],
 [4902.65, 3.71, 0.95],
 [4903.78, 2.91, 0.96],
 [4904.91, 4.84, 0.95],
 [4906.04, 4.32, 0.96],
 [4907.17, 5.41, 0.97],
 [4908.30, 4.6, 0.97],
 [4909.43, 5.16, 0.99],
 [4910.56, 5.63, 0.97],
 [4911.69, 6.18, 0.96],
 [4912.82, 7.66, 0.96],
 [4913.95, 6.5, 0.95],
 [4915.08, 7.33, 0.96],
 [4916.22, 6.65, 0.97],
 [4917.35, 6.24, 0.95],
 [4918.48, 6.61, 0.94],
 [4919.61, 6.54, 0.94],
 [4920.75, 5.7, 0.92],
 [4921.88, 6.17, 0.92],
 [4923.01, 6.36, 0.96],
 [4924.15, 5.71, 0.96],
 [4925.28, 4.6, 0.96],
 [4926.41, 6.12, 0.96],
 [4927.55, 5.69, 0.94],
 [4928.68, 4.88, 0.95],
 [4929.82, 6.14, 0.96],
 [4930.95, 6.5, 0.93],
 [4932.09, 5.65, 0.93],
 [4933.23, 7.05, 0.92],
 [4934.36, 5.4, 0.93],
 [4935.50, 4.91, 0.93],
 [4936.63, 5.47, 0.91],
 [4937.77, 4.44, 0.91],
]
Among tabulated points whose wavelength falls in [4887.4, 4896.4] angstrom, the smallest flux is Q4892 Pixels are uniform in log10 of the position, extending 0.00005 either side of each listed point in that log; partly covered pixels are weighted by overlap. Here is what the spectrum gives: 4.34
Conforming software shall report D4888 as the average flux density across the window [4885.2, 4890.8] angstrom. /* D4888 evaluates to 5.57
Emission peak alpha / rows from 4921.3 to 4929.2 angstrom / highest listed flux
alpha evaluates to 6.36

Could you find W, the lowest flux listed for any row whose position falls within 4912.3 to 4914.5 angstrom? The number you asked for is 6.5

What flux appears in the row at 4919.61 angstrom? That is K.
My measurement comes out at 6.54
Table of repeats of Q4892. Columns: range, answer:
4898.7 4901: 4.9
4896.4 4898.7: 5.54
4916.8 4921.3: 5.7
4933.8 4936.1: 4.91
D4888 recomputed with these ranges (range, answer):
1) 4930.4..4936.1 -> 5.9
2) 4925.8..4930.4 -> 5.7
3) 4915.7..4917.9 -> 6.45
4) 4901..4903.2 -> 4.46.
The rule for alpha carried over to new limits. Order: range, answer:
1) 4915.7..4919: 6.65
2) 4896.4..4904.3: 6.56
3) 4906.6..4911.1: 5.63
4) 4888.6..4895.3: 6.64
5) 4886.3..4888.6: 6.11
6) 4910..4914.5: 7.66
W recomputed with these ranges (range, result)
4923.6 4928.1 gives 4.6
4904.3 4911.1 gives 4.32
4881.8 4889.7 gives 4.77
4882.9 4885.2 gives 5.44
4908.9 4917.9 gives 5.16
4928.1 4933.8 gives 4.88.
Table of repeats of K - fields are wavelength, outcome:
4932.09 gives 5.65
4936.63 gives 5.47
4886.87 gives 4.78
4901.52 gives 5.23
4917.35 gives 6.24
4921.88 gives 6.17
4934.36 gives 5.4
